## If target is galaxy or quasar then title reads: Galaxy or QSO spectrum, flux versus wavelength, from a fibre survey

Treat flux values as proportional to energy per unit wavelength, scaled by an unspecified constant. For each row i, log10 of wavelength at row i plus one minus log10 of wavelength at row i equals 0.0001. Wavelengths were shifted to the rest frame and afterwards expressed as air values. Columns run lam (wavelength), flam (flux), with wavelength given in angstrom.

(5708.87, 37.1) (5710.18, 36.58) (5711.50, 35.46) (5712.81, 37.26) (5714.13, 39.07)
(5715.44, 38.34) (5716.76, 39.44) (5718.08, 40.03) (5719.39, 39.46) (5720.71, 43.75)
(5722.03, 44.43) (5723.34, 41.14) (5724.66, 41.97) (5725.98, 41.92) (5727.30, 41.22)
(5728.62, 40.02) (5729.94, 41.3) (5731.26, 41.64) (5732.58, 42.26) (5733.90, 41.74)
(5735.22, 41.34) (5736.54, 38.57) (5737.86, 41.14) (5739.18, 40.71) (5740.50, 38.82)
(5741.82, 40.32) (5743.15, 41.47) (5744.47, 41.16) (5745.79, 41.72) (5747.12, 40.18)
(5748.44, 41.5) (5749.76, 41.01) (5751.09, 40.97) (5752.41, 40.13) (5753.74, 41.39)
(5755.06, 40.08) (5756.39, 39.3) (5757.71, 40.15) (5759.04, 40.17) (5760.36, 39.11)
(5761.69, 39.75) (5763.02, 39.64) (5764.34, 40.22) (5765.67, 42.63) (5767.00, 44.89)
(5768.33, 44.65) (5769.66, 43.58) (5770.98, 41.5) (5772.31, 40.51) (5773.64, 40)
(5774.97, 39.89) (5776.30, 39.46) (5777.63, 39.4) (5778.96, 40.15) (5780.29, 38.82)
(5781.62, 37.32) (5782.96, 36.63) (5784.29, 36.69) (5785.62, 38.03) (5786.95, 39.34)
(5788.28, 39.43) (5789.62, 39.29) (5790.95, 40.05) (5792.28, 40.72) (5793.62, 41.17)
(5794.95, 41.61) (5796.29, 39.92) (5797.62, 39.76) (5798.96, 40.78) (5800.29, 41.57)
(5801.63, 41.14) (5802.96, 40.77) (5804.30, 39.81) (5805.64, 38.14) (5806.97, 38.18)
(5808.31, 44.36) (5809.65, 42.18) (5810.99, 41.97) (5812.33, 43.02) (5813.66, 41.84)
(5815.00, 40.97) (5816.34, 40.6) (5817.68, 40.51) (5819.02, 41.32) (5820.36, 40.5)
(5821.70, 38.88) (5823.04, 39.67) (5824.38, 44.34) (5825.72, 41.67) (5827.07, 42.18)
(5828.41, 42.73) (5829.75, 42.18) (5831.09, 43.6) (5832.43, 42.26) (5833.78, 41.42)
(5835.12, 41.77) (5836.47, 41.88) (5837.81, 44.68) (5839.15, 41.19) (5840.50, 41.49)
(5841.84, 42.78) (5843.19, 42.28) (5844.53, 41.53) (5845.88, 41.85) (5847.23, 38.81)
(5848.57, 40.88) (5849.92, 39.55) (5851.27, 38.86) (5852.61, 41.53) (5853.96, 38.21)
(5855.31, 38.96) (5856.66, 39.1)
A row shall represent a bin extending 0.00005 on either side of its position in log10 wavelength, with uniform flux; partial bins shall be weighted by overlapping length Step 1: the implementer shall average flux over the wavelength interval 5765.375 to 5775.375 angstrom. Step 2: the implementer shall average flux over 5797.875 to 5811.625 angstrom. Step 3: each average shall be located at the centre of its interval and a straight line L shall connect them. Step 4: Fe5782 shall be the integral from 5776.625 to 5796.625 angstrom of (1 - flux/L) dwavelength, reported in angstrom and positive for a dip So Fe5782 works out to 1.1 angstrom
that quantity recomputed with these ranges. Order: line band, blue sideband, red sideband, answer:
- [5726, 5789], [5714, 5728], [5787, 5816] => 0.7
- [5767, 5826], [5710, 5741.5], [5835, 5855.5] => 0.4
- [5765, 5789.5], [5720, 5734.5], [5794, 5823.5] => 0.7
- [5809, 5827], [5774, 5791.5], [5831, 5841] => -0.1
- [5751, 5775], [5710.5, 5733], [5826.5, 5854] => -0.1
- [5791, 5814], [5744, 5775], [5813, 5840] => 0.3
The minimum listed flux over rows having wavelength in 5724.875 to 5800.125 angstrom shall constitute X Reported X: 36.63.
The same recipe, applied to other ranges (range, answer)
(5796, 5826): 38.14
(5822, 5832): 39.67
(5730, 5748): 38.57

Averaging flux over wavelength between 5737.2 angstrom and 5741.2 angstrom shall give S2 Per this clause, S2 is 40.3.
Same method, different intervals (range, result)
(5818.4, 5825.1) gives 41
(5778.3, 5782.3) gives 38.7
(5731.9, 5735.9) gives 41.8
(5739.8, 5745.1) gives 40.4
